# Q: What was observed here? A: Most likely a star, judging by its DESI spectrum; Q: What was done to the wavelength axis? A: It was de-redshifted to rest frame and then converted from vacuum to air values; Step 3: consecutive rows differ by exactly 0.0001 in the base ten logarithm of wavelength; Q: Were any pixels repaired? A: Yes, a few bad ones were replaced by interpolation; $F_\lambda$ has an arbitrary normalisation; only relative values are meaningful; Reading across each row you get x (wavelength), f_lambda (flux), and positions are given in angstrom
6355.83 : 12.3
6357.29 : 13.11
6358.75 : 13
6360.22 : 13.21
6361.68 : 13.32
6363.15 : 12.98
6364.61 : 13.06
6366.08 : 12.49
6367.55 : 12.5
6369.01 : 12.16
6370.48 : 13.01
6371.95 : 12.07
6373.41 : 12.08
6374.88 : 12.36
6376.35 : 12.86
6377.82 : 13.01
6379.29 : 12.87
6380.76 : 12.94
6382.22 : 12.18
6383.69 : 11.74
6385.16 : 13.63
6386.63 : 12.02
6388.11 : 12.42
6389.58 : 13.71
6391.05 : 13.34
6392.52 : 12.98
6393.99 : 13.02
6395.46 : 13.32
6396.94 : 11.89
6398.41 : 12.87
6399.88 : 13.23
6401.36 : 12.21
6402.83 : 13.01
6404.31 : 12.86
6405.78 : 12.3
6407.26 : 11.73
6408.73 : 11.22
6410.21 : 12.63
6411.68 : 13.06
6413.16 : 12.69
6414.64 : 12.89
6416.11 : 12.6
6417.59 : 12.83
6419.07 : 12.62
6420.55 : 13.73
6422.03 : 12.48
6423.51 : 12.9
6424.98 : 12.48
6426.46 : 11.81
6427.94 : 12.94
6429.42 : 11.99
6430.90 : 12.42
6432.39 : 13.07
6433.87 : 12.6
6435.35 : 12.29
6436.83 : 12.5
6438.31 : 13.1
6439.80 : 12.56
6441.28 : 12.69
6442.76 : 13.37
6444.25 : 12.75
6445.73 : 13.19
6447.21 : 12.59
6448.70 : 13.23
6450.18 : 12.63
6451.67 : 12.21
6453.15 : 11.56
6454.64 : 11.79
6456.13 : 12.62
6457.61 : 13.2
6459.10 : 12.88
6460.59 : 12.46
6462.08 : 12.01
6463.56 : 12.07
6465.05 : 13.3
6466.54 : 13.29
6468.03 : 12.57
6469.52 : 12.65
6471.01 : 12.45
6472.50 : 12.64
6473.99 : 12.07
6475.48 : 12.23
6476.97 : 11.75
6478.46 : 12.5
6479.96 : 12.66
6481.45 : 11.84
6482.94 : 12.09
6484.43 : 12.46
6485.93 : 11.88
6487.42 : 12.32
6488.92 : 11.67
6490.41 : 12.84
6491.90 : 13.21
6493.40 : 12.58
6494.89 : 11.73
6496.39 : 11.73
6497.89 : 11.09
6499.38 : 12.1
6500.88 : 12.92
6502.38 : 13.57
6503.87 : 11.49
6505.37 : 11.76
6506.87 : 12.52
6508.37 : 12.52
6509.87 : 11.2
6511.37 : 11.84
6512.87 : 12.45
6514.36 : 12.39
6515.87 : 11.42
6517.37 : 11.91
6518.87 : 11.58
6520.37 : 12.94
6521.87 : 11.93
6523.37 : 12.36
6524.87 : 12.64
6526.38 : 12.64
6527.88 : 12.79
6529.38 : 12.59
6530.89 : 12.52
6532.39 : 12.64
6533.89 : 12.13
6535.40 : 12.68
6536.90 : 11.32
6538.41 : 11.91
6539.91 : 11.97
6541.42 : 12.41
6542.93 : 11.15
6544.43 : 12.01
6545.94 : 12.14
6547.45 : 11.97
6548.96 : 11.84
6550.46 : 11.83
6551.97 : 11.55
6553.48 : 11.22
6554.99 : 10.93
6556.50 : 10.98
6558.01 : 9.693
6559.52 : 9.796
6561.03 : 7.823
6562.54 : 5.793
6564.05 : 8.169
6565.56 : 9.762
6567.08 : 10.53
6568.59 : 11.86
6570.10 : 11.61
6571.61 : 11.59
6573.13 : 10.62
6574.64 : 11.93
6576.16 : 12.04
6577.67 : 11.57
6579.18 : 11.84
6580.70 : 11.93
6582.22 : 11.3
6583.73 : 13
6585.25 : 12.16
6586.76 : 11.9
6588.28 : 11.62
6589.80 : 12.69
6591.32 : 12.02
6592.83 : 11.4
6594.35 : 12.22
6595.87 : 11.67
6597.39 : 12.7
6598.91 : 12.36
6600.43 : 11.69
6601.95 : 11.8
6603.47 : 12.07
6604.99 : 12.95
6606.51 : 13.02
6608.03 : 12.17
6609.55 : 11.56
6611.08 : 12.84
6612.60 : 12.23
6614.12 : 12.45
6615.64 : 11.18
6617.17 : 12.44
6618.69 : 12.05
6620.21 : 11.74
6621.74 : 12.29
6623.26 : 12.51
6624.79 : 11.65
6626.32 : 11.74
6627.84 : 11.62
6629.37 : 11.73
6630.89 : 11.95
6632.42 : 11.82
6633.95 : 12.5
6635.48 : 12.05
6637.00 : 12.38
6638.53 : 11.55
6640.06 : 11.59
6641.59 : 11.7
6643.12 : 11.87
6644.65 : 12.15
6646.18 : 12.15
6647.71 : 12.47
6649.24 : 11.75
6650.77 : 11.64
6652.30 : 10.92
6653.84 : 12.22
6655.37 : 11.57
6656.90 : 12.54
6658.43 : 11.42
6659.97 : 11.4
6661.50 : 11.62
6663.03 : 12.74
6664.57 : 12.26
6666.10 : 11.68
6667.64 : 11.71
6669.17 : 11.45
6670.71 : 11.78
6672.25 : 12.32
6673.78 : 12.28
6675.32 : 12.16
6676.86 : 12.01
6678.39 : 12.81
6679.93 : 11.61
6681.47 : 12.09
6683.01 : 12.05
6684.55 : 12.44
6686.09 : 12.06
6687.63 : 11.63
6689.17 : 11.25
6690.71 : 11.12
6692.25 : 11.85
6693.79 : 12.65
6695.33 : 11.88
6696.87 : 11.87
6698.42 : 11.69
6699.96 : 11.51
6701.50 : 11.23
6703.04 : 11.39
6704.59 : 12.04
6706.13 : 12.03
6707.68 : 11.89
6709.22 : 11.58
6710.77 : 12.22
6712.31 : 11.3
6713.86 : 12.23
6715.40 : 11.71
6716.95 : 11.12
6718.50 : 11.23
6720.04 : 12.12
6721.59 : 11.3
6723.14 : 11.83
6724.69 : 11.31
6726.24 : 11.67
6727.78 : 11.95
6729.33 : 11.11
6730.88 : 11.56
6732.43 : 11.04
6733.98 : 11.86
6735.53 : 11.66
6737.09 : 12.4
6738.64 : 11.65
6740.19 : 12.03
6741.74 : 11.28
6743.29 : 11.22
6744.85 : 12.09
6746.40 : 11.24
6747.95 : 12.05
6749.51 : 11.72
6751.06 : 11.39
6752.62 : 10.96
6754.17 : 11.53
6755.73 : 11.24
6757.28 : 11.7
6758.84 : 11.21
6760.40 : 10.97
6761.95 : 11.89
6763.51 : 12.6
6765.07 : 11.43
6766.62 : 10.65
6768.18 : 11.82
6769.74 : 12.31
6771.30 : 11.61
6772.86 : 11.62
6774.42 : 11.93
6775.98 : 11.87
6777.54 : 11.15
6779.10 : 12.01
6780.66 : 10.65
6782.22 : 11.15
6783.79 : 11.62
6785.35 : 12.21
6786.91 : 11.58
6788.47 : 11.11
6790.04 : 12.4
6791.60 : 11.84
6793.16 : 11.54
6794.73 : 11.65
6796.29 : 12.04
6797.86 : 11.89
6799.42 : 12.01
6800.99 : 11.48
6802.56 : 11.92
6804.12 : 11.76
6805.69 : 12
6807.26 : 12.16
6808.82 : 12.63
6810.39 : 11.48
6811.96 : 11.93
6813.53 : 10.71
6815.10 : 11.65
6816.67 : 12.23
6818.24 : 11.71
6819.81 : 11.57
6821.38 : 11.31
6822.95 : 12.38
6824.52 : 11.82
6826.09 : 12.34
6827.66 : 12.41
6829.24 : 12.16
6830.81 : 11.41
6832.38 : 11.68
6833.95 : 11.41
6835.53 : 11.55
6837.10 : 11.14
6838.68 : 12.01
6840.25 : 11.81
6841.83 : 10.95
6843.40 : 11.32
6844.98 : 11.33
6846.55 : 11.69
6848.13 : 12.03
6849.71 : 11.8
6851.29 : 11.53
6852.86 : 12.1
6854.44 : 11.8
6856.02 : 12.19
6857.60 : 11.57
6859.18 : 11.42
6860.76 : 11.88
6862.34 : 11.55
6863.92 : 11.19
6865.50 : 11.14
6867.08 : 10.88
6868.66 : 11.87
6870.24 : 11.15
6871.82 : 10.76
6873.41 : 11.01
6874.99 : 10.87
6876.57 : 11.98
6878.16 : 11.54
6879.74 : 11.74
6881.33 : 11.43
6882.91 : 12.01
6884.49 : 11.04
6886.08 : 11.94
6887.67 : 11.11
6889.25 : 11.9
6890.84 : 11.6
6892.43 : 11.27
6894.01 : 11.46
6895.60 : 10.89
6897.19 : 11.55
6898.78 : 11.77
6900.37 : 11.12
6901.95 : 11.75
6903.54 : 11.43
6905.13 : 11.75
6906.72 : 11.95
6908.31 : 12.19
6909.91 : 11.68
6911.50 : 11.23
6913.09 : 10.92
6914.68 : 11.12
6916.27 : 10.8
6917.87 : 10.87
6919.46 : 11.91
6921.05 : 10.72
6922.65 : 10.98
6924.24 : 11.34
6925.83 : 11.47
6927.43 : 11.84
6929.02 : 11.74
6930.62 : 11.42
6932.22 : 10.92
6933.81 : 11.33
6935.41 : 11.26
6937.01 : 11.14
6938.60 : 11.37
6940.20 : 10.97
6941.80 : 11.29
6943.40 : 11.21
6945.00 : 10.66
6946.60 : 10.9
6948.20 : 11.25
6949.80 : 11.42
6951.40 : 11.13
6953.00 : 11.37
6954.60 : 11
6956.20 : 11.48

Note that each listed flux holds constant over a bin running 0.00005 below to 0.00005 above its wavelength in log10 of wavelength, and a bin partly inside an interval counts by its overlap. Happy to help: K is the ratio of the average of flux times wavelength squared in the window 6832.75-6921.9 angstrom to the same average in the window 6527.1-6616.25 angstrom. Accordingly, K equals 1.08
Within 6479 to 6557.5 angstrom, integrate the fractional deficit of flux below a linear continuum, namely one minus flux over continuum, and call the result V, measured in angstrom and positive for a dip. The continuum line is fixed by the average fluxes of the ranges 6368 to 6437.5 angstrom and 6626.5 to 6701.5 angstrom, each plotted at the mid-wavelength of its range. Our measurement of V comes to 1.41 angstrom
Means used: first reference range 12.6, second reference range 11.9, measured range 12.1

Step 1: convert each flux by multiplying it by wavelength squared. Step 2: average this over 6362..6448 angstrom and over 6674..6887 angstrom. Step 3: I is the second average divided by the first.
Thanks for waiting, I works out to 1.03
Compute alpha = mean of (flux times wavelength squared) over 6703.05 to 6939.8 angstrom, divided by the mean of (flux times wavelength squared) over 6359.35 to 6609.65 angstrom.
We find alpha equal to 1.1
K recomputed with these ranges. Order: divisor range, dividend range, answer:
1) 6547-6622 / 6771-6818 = 1.09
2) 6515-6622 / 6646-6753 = 1.05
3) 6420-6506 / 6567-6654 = 1.00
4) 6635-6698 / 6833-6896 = 1.02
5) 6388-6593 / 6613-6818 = 1.04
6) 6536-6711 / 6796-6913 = 1.06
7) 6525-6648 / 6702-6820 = 1.05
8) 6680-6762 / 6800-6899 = 1.03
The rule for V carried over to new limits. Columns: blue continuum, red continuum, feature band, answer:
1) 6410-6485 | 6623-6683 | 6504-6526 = 0.49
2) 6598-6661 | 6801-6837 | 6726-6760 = 0.92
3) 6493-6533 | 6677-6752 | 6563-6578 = 1.52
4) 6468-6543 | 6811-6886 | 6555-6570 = 3.18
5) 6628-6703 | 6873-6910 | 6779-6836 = -0.46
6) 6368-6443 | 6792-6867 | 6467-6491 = 0.37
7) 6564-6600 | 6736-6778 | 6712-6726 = 0.05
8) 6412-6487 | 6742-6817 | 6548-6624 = 4.26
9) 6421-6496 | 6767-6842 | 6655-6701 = 0.41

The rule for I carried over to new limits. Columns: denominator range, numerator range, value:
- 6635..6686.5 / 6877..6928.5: 1.03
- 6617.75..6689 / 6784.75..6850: 1.03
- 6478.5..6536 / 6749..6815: 1.03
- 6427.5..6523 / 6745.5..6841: 1.04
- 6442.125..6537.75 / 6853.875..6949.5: 1.04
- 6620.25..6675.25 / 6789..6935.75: 1.04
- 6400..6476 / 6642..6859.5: 1.03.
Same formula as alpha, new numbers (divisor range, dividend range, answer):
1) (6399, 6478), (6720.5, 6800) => 1.02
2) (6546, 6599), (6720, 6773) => 1.09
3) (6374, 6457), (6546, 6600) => 0.93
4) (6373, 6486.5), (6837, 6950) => 1.04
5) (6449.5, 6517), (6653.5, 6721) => 1.03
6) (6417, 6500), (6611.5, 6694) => 1.01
